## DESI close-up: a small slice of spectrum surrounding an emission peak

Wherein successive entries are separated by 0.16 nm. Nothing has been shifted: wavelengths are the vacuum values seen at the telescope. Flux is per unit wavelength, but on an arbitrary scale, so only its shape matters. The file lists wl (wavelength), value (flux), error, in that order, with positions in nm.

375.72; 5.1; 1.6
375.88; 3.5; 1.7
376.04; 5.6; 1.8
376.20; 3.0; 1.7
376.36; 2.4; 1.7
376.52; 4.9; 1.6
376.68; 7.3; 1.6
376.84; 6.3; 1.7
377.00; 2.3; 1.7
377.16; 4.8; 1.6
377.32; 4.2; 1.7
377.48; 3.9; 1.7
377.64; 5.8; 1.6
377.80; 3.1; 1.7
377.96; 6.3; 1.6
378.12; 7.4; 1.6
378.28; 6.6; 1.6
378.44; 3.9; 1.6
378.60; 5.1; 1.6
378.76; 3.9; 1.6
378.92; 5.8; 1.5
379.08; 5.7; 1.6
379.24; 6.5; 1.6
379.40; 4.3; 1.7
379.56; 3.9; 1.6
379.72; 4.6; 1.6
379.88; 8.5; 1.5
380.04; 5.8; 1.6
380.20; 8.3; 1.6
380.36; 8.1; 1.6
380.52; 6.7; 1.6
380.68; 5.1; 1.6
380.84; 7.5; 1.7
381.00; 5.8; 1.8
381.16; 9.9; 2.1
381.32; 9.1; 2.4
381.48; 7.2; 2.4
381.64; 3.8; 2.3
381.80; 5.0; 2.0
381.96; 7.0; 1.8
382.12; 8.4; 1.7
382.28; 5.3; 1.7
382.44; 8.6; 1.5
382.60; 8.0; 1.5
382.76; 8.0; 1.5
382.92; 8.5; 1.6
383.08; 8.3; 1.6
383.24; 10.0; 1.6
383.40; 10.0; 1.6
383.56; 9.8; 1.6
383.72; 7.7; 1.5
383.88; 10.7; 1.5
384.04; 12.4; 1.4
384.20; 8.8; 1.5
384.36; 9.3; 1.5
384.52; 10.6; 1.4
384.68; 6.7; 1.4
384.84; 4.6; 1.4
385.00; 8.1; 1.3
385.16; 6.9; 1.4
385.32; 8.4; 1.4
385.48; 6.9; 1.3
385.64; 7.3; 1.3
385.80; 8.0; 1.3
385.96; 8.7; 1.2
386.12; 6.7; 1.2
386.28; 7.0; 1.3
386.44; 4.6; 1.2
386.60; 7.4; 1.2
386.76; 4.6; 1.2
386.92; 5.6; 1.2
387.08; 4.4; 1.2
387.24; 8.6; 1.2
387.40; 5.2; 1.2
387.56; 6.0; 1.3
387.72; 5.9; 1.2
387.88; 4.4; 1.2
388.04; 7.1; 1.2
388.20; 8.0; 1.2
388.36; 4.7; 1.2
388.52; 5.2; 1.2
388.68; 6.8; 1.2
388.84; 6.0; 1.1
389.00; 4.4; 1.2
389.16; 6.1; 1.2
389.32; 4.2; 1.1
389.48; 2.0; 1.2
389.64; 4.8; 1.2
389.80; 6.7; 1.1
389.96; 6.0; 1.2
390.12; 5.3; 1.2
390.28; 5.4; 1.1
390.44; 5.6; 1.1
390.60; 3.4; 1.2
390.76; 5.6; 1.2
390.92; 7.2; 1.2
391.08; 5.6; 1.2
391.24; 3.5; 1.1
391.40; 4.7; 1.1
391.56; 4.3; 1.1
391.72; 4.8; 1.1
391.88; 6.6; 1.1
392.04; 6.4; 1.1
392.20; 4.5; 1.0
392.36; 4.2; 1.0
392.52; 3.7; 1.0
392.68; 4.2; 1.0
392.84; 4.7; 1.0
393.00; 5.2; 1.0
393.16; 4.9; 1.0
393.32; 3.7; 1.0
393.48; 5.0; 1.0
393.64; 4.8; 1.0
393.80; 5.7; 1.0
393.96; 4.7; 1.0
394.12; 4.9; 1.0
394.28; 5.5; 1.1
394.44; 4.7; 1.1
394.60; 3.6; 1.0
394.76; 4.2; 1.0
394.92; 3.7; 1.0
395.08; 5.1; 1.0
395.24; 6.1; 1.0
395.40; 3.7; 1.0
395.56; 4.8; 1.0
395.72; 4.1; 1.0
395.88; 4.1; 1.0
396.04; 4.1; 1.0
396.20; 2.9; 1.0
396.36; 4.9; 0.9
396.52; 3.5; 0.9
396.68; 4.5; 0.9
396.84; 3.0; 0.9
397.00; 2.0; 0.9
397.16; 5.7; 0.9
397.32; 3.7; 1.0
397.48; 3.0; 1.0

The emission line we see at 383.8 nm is C IV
